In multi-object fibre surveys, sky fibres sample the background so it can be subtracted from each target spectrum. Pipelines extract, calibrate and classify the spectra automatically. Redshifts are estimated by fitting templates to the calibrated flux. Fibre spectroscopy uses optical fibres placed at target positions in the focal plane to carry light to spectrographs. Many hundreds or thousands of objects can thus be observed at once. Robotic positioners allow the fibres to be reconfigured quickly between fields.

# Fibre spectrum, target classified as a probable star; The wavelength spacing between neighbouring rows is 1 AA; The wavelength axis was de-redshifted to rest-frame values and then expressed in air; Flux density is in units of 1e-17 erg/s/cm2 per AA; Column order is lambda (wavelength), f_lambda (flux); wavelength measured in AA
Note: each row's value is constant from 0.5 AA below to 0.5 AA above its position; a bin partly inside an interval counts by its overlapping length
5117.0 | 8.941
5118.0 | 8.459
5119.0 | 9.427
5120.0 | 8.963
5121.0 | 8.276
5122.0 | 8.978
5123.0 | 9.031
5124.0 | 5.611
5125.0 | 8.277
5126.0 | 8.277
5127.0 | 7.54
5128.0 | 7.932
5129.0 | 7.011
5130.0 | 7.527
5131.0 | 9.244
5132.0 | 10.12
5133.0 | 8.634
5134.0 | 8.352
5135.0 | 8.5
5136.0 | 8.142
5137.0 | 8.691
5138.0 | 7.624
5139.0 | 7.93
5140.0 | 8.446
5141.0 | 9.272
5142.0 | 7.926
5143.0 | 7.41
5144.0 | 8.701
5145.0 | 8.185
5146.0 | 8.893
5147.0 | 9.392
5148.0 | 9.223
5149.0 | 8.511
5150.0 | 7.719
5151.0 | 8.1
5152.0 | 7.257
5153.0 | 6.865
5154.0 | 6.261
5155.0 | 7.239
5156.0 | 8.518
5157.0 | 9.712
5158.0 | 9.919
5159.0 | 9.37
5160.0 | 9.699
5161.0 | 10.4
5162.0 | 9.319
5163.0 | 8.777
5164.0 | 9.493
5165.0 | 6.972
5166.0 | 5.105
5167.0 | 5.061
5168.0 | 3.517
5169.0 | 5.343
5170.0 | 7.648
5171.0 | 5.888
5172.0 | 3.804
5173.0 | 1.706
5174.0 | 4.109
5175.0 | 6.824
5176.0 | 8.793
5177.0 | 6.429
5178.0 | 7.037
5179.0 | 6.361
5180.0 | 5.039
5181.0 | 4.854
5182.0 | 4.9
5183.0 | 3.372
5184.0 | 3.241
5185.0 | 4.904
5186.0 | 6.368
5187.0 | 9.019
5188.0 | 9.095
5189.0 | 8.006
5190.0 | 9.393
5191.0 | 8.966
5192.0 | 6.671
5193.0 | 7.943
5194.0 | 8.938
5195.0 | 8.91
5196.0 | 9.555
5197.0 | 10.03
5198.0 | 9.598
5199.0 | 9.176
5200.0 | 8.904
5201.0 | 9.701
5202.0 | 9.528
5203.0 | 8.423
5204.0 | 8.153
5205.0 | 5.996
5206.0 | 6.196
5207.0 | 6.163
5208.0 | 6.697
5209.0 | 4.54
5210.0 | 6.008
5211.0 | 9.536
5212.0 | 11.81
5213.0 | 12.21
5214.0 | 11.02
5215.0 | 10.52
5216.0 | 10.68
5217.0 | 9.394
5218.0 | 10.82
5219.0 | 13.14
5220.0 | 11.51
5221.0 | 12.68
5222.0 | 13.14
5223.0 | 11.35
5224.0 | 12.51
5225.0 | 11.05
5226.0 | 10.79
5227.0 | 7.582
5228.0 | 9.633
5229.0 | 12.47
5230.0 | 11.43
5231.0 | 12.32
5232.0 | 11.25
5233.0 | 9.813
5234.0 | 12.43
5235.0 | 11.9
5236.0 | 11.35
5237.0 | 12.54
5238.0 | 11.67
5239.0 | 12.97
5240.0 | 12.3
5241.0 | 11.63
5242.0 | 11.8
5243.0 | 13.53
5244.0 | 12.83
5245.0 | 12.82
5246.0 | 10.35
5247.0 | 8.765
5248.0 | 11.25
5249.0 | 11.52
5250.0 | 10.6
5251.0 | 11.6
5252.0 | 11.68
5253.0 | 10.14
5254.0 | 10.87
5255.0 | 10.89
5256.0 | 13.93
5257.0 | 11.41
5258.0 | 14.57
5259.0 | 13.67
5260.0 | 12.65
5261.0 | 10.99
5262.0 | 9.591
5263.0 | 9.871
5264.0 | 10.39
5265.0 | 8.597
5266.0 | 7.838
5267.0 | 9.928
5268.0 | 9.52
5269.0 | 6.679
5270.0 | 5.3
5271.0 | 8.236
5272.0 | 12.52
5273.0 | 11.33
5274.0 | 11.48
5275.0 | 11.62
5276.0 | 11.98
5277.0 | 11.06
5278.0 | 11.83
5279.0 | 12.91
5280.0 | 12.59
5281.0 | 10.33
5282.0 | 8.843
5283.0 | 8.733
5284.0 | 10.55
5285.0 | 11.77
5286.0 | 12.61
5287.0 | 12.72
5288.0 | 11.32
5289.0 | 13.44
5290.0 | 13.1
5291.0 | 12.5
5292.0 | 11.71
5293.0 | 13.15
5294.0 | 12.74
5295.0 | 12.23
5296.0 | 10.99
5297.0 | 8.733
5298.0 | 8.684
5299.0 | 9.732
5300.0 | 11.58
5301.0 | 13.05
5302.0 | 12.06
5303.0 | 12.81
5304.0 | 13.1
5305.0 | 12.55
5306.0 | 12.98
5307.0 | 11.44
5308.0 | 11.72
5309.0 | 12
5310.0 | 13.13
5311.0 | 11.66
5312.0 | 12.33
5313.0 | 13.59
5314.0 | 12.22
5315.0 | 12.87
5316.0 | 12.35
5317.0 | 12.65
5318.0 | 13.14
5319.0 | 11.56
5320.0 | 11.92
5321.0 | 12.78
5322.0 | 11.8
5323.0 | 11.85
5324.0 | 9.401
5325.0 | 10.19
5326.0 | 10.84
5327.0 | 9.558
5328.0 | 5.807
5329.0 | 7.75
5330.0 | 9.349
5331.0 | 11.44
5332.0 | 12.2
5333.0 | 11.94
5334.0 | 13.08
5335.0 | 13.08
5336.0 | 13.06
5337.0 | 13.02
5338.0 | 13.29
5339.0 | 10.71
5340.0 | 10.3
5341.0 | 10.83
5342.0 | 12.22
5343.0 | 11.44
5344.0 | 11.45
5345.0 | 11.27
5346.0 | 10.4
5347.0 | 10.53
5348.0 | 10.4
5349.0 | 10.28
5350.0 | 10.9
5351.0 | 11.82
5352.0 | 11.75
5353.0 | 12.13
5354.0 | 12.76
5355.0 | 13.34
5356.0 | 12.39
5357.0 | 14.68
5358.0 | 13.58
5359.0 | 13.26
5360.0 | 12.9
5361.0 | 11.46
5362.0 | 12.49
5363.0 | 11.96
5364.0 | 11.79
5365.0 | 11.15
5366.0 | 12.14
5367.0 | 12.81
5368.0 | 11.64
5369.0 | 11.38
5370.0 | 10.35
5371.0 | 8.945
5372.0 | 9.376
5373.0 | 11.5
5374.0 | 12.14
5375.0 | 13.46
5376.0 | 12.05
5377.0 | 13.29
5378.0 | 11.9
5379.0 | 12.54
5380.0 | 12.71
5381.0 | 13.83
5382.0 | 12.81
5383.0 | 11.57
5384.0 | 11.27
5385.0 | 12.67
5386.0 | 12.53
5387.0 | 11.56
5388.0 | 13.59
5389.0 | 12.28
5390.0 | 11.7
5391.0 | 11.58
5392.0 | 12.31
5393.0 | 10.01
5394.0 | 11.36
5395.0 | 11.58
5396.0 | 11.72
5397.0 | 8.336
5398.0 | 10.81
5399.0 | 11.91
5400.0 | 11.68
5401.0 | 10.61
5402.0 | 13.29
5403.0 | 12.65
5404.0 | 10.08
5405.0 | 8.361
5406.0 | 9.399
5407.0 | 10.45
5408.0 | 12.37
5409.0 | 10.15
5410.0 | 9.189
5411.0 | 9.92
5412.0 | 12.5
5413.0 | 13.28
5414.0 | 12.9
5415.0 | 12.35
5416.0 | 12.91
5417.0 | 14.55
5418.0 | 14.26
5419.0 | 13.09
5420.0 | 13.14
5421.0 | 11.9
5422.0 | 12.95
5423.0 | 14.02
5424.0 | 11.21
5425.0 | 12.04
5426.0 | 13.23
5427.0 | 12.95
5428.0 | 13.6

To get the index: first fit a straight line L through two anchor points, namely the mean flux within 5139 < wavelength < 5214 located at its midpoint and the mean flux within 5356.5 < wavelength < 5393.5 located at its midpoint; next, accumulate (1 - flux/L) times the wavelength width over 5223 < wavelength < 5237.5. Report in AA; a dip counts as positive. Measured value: -3.9 AA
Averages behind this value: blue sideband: 7.61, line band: 11.2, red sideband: 12.1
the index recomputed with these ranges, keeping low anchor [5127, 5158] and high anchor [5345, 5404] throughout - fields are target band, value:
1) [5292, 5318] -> -3.04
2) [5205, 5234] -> -2.22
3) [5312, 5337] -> -0.95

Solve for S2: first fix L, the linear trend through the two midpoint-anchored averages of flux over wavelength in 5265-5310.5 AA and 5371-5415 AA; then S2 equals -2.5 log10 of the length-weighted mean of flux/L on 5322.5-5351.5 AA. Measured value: 0.04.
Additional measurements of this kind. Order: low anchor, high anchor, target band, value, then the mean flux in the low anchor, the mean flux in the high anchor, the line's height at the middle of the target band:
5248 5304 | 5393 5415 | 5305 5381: -0.062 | 11.1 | 11.1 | 11.1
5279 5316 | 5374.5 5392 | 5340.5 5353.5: 0.093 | 11.8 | 12.4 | 12.2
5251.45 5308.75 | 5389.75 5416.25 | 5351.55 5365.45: -0.122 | 11.2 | 11.2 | 11.2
